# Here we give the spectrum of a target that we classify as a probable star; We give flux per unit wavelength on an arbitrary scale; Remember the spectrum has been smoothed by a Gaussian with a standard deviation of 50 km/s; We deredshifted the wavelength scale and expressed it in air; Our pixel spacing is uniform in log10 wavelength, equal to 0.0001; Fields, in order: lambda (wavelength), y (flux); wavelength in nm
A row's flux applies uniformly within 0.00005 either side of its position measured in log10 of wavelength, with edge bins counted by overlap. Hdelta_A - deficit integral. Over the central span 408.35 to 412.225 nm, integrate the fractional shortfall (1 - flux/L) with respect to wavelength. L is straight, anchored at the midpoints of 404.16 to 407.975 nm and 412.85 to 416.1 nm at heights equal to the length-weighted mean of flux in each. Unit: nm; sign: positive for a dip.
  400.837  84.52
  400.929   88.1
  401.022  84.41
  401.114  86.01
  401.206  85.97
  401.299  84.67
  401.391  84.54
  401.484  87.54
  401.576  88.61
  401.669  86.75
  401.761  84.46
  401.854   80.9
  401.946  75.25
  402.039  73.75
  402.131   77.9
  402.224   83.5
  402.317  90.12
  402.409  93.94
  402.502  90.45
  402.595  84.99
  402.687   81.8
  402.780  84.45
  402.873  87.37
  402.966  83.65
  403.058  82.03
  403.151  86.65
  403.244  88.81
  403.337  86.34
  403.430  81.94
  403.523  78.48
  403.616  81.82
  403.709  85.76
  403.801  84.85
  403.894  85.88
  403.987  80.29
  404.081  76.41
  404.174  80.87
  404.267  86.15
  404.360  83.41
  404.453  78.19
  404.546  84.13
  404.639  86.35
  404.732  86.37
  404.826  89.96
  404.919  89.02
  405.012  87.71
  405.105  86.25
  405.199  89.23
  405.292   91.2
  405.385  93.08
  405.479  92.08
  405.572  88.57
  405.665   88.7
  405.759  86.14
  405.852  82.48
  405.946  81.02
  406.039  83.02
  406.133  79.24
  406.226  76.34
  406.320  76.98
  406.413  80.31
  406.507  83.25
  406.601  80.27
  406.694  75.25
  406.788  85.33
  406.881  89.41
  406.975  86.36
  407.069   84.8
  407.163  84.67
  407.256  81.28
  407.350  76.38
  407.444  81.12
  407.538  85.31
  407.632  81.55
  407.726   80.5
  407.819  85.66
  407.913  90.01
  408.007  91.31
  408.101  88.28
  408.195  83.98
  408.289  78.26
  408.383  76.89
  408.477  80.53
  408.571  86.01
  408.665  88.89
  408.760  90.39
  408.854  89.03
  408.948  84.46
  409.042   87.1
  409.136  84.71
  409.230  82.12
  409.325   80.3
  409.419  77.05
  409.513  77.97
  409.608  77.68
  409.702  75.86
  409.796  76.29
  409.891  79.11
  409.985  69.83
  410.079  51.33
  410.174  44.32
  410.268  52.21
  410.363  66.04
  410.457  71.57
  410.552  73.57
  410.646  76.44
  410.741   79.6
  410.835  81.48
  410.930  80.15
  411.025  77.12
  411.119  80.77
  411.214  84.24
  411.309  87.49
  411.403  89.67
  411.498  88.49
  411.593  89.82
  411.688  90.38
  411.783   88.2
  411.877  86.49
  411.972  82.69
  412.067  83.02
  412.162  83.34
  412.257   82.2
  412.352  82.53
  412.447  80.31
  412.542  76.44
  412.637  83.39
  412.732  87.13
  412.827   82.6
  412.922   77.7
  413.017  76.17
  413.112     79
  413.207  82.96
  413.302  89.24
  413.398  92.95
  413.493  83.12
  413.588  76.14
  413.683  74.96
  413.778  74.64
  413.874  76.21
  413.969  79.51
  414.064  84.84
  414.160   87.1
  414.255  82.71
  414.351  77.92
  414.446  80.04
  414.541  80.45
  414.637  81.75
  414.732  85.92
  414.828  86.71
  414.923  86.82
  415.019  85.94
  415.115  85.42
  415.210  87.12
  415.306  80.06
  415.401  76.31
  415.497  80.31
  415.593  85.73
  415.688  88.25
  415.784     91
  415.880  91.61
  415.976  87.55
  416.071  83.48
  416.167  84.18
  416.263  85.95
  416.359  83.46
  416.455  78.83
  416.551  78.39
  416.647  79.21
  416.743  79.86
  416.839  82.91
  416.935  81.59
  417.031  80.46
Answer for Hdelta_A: 0.200 nm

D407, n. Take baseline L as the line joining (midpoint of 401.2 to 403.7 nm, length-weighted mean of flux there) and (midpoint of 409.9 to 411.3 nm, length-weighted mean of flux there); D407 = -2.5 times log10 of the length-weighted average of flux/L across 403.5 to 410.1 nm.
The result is -0.08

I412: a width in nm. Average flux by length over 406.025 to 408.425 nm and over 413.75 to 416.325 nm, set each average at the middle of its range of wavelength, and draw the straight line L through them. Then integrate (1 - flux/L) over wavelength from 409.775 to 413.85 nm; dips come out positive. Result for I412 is 0.21 nm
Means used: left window 82.5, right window 83.7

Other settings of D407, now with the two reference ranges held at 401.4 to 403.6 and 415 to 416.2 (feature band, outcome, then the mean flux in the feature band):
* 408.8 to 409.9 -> 0.05 mag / 81.1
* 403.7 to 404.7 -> 0.02 mag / 82.9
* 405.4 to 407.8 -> 0.02 mag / 83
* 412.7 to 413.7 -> 0.04 mag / 82.2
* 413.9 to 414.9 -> 0.03 mag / 82.7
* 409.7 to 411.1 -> 0.20 mag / 70.4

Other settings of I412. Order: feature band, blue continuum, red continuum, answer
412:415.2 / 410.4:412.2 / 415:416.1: 0.08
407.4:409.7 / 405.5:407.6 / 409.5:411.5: -0.15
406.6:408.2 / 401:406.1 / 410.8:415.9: 0.00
